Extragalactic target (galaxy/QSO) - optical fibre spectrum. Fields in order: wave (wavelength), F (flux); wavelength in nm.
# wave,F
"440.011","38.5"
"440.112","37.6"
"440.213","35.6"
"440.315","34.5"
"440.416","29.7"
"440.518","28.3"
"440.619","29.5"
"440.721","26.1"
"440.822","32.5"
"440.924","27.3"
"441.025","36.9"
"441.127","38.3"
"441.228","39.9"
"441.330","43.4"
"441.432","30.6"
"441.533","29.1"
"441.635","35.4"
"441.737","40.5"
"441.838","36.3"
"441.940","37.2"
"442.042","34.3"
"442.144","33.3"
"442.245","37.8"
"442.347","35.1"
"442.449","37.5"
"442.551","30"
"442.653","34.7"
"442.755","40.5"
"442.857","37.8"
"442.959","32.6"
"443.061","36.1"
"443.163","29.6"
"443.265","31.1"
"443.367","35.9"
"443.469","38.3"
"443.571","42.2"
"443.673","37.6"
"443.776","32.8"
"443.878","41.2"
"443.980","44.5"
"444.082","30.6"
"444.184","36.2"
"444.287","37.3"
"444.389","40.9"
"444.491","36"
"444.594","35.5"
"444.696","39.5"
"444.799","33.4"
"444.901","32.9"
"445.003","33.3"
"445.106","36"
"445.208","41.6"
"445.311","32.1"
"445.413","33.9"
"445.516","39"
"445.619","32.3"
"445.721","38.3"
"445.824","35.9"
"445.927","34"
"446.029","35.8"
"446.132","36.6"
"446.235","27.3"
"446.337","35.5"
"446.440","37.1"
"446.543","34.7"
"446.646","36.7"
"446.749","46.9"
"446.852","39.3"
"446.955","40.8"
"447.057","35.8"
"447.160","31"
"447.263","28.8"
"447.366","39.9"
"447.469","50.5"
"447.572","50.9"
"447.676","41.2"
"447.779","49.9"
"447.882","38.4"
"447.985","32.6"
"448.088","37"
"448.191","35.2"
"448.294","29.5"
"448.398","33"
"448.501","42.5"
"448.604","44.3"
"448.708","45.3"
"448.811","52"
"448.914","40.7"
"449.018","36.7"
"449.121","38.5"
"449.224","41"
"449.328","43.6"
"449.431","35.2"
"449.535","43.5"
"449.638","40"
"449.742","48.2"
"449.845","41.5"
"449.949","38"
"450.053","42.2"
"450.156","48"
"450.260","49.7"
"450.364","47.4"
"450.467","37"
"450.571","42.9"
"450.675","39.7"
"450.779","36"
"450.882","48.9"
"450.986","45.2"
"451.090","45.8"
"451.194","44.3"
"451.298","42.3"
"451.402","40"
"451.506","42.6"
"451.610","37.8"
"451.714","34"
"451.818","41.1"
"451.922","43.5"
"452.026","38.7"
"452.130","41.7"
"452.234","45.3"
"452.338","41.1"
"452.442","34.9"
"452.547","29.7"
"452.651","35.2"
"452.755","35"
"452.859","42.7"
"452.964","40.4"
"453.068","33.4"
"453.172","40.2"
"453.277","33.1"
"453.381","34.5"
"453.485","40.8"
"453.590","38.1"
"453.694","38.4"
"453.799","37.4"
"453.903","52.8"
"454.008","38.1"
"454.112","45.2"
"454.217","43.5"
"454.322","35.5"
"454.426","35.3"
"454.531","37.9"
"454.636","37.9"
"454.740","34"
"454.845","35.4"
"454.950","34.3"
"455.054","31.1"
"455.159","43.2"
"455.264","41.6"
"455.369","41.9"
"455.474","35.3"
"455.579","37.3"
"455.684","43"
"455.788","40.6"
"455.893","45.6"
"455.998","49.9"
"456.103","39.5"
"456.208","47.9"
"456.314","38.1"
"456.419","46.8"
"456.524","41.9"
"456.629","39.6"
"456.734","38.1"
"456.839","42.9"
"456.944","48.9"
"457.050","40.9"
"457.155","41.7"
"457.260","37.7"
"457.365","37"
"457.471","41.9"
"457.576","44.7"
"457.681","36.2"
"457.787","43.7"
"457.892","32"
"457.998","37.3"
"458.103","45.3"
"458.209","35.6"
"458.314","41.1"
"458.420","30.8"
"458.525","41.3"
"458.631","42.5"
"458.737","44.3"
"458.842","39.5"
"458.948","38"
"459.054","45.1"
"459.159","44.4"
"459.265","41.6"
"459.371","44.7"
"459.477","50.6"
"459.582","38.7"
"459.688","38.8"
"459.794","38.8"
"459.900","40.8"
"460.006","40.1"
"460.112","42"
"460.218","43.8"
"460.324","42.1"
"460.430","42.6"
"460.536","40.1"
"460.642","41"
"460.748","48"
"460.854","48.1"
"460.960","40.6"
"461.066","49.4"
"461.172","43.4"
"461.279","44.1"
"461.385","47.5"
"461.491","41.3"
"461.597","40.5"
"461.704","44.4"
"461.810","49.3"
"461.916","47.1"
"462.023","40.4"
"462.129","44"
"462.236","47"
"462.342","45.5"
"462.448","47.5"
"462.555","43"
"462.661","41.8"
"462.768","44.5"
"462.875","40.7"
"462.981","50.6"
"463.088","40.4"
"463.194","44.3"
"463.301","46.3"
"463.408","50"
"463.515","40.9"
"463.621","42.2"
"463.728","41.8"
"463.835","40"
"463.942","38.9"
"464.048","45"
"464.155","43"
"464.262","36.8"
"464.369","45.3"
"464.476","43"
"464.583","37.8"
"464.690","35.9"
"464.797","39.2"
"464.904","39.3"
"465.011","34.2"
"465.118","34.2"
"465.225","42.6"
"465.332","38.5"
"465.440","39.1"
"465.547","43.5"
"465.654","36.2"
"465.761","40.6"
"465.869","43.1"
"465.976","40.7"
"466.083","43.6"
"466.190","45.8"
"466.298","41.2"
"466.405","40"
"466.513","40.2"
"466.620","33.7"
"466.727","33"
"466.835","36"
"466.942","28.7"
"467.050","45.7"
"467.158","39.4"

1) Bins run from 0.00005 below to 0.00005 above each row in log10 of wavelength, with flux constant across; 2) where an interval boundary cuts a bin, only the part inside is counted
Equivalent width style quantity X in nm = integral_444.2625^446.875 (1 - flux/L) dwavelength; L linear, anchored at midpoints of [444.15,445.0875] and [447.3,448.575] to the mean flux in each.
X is 0.07 nm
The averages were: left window 36.1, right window 40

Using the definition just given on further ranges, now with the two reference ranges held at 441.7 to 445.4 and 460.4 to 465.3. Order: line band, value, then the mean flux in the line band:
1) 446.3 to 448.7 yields -0.09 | 38.9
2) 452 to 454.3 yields 0.03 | 39.1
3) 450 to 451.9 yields -0.19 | 42.5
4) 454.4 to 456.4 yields 0.03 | 39.6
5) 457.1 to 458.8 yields 0.07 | 39.6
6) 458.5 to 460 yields -0.01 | 42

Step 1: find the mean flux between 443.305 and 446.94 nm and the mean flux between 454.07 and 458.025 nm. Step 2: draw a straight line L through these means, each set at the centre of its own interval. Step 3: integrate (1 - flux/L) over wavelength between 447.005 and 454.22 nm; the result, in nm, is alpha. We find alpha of -0.39 nm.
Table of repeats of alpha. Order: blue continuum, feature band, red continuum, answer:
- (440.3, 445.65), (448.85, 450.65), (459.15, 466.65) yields -0.21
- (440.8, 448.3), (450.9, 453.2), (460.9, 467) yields -0.08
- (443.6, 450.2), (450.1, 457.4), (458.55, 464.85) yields 0.03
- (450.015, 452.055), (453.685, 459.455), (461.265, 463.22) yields 0.38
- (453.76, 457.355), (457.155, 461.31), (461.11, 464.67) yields 0.06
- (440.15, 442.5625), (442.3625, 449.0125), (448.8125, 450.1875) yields 0.14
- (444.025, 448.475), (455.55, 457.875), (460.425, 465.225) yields -0.07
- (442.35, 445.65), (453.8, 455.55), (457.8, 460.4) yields 0.03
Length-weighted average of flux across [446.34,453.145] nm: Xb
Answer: 40.4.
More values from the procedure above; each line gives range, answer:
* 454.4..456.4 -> 39.6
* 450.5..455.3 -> 39.3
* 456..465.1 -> 42.2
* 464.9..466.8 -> 39.4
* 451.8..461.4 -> 40.6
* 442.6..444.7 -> 36.6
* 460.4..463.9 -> 44.2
